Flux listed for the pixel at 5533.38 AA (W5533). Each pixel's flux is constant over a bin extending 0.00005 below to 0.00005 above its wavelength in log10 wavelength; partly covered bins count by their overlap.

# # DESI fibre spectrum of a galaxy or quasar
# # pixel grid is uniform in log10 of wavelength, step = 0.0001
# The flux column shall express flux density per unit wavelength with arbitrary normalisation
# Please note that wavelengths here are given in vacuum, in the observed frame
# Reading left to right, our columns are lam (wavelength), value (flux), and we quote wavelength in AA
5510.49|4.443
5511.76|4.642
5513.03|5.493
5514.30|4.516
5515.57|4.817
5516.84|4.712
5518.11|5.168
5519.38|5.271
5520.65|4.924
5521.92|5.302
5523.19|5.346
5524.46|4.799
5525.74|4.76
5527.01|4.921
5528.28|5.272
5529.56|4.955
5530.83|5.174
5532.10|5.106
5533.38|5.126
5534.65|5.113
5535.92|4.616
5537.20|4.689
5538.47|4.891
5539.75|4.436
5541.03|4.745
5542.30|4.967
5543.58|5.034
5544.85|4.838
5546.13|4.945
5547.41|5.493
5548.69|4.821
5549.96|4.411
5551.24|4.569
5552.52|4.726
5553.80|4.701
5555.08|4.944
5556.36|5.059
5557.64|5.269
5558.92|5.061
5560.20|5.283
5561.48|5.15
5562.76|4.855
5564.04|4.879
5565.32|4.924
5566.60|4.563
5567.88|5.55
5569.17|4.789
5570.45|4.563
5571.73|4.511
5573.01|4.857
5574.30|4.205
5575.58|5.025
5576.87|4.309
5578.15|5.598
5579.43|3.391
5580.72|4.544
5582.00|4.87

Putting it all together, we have 5.126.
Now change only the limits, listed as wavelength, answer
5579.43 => 3.391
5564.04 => 4.879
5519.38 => 5.271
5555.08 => 4.944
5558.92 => 5.061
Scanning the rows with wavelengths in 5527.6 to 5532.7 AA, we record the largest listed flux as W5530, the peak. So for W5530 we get 5.272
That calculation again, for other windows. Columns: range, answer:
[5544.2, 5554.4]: 5.493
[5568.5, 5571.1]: 4.789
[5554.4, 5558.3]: 5.269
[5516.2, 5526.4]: 5.346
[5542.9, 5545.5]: 5.034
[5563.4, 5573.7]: 5.55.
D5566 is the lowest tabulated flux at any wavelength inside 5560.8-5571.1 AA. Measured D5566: 4.563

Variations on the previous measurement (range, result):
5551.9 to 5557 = 4.701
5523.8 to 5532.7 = 4.76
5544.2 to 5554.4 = 4.411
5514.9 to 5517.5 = 4.712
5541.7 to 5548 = 4.838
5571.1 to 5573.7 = 4.511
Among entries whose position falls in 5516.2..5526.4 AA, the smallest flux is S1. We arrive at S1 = 4.712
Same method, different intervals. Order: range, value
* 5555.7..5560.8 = 5.059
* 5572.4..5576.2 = 4.205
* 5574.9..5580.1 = 3.391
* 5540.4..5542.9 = 4.745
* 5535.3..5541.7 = 4.436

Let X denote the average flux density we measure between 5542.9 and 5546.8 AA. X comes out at 4.94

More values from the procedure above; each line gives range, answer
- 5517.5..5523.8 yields 5.21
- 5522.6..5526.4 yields 4.96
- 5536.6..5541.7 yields 4.69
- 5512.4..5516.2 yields 4.94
